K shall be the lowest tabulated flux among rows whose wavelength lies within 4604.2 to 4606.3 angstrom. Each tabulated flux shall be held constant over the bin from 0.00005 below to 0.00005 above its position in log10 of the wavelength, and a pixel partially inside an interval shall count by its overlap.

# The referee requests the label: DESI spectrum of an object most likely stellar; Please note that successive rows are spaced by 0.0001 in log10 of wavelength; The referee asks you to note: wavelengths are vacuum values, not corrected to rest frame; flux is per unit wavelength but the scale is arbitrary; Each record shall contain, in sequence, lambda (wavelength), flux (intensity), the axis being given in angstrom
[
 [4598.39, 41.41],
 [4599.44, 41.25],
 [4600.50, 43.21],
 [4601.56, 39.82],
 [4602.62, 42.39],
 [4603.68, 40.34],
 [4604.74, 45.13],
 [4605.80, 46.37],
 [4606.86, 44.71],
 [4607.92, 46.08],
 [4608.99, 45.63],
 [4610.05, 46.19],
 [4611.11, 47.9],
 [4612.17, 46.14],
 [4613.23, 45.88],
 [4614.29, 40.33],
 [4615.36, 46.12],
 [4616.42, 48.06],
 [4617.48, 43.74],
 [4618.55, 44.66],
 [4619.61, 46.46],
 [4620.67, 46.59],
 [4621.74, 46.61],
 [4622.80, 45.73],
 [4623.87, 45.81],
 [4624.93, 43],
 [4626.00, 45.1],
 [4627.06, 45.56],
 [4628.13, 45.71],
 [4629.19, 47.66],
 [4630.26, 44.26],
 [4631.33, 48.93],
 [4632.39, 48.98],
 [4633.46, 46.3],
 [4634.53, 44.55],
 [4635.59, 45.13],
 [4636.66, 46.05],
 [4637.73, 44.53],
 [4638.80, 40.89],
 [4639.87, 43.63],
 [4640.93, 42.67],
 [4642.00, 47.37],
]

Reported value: 45.13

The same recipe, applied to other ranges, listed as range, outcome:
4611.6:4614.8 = 40.33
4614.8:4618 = 43.74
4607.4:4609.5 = 45.63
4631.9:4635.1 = 44.55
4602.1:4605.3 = 40.34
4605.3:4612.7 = 44.71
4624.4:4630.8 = 43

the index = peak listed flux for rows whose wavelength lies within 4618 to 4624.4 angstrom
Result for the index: 46.61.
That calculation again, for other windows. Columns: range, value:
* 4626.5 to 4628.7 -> 45.71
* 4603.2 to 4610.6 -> 46.37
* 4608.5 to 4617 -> 48.06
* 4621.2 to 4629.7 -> 47.66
